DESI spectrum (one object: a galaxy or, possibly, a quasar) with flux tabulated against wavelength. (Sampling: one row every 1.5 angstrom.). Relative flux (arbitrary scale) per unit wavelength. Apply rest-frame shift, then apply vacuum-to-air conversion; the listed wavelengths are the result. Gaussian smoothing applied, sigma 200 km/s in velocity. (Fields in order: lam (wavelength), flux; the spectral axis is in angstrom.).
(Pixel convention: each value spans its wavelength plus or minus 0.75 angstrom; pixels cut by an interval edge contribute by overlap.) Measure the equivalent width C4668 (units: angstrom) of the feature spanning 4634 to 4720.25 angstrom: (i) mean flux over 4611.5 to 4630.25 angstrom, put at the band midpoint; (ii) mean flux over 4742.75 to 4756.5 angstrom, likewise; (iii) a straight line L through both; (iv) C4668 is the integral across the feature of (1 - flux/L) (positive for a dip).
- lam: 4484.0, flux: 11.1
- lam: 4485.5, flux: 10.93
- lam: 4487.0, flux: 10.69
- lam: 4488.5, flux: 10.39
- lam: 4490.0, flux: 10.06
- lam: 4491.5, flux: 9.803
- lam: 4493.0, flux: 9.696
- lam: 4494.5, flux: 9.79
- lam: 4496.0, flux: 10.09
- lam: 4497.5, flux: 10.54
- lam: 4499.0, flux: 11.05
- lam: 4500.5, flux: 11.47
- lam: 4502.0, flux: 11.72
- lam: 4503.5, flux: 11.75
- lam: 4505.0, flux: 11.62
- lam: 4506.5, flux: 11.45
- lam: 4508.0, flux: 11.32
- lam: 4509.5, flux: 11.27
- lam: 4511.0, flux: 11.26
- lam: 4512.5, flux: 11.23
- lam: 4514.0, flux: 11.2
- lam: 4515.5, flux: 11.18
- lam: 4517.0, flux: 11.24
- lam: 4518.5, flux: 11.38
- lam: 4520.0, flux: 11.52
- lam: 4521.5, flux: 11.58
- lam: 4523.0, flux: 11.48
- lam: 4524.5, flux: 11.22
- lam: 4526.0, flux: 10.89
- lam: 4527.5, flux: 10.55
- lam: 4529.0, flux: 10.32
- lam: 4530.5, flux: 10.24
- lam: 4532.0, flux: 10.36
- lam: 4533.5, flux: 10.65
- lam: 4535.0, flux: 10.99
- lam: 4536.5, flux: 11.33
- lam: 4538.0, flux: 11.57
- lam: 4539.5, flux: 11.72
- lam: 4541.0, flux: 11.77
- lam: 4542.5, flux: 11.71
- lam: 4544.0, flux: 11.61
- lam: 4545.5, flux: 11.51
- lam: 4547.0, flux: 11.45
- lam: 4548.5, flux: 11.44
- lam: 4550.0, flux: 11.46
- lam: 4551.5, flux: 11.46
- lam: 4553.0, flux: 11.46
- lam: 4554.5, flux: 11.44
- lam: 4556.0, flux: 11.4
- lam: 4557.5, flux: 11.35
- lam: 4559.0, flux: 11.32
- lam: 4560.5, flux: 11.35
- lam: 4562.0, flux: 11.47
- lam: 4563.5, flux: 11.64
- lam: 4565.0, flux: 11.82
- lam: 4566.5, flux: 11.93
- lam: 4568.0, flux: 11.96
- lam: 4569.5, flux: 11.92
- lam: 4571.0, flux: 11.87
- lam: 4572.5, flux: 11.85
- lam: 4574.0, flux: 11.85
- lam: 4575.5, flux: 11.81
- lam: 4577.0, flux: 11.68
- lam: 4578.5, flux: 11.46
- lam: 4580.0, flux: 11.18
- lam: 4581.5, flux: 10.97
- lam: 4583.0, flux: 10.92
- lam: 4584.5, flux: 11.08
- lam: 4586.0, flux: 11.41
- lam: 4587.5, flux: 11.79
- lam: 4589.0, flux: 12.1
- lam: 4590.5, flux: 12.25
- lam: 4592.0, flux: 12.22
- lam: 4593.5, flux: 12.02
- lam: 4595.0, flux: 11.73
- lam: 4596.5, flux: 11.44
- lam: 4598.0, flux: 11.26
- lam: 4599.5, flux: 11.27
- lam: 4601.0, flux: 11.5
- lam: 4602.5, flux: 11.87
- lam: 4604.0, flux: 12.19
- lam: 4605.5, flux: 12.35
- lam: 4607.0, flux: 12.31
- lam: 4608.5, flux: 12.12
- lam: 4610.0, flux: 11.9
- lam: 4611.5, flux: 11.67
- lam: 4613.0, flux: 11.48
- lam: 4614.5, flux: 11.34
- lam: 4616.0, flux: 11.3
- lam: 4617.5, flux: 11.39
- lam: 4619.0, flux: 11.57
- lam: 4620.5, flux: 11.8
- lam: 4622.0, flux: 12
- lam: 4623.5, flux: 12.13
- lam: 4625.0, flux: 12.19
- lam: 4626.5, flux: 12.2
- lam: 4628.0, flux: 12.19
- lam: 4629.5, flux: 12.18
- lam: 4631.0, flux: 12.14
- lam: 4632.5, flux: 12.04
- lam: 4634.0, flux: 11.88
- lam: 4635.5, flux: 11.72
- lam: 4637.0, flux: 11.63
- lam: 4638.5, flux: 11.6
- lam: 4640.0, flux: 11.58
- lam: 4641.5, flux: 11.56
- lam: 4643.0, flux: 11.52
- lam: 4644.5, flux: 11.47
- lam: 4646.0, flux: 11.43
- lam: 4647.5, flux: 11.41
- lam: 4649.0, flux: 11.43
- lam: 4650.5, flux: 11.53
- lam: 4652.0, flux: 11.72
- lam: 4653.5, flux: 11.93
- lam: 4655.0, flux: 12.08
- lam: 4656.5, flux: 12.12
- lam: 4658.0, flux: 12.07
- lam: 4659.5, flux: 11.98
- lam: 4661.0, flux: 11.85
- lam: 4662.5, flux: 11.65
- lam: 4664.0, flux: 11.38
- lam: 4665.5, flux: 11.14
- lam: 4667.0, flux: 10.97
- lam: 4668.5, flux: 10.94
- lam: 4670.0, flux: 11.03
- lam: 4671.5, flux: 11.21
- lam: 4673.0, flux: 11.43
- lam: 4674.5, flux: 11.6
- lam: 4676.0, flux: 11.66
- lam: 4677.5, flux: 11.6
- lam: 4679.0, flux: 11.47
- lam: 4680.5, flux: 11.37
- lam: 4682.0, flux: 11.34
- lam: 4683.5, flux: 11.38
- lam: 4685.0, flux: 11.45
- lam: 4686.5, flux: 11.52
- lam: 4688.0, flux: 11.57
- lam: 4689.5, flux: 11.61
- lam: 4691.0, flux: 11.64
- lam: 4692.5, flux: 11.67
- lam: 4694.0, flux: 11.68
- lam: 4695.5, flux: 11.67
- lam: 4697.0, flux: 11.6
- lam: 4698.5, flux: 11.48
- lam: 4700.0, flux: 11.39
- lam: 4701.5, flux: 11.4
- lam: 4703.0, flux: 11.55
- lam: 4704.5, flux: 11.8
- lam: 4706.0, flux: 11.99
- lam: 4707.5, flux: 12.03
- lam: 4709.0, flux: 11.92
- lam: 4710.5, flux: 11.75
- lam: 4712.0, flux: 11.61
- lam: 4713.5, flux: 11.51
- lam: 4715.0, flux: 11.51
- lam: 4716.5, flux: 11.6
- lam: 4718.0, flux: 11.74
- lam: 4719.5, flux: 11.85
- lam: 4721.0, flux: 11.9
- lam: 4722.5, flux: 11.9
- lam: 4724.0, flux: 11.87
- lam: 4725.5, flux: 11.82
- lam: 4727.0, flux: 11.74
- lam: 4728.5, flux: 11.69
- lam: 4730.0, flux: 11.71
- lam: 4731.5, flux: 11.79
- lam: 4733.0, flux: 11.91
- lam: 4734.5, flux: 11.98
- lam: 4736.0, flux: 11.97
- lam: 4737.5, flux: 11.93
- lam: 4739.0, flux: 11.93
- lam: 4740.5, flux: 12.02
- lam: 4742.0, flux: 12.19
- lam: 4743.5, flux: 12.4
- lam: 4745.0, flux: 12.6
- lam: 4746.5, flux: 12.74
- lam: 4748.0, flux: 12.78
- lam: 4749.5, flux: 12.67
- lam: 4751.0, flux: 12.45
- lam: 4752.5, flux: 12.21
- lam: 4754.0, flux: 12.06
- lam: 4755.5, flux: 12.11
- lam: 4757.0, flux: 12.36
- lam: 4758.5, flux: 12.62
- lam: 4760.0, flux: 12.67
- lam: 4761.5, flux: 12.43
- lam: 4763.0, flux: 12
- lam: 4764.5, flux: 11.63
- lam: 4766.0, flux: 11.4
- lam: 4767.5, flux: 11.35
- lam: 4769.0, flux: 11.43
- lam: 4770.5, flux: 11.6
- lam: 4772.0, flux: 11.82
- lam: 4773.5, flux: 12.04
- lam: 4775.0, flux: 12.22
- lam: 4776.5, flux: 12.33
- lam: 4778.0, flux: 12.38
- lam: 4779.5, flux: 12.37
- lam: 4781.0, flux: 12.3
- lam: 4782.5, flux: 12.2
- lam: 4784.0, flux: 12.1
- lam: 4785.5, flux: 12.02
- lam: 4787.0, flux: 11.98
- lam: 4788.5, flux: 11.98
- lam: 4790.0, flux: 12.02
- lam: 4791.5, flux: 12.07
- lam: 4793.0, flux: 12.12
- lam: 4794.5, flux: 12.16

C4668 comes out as 3.6 angstrom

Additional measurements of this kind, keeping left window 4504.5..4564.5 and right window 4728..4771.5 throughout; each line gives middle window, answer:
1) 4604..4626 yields -0.5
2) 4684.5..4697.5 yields 0.3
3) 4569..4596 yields -0.5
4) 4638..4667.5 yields 0.3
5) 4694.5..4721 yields 0.6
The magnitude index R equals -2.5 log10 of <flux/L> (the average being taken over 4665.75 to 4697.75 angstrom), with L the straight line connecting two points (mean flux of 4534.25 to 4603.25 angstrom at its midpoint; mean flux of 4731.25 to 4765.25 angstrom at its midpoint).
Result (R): 0.051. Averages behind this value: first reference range 11.6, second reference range 12.2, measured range 11.4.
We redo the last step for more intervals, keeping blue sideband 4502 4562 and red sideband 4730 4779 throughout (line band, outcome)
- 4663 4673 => 0.06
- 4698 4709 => 0.02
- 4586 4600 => -0.02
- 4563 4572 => -0.04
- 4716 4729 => 0.02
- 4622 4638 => -0.03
